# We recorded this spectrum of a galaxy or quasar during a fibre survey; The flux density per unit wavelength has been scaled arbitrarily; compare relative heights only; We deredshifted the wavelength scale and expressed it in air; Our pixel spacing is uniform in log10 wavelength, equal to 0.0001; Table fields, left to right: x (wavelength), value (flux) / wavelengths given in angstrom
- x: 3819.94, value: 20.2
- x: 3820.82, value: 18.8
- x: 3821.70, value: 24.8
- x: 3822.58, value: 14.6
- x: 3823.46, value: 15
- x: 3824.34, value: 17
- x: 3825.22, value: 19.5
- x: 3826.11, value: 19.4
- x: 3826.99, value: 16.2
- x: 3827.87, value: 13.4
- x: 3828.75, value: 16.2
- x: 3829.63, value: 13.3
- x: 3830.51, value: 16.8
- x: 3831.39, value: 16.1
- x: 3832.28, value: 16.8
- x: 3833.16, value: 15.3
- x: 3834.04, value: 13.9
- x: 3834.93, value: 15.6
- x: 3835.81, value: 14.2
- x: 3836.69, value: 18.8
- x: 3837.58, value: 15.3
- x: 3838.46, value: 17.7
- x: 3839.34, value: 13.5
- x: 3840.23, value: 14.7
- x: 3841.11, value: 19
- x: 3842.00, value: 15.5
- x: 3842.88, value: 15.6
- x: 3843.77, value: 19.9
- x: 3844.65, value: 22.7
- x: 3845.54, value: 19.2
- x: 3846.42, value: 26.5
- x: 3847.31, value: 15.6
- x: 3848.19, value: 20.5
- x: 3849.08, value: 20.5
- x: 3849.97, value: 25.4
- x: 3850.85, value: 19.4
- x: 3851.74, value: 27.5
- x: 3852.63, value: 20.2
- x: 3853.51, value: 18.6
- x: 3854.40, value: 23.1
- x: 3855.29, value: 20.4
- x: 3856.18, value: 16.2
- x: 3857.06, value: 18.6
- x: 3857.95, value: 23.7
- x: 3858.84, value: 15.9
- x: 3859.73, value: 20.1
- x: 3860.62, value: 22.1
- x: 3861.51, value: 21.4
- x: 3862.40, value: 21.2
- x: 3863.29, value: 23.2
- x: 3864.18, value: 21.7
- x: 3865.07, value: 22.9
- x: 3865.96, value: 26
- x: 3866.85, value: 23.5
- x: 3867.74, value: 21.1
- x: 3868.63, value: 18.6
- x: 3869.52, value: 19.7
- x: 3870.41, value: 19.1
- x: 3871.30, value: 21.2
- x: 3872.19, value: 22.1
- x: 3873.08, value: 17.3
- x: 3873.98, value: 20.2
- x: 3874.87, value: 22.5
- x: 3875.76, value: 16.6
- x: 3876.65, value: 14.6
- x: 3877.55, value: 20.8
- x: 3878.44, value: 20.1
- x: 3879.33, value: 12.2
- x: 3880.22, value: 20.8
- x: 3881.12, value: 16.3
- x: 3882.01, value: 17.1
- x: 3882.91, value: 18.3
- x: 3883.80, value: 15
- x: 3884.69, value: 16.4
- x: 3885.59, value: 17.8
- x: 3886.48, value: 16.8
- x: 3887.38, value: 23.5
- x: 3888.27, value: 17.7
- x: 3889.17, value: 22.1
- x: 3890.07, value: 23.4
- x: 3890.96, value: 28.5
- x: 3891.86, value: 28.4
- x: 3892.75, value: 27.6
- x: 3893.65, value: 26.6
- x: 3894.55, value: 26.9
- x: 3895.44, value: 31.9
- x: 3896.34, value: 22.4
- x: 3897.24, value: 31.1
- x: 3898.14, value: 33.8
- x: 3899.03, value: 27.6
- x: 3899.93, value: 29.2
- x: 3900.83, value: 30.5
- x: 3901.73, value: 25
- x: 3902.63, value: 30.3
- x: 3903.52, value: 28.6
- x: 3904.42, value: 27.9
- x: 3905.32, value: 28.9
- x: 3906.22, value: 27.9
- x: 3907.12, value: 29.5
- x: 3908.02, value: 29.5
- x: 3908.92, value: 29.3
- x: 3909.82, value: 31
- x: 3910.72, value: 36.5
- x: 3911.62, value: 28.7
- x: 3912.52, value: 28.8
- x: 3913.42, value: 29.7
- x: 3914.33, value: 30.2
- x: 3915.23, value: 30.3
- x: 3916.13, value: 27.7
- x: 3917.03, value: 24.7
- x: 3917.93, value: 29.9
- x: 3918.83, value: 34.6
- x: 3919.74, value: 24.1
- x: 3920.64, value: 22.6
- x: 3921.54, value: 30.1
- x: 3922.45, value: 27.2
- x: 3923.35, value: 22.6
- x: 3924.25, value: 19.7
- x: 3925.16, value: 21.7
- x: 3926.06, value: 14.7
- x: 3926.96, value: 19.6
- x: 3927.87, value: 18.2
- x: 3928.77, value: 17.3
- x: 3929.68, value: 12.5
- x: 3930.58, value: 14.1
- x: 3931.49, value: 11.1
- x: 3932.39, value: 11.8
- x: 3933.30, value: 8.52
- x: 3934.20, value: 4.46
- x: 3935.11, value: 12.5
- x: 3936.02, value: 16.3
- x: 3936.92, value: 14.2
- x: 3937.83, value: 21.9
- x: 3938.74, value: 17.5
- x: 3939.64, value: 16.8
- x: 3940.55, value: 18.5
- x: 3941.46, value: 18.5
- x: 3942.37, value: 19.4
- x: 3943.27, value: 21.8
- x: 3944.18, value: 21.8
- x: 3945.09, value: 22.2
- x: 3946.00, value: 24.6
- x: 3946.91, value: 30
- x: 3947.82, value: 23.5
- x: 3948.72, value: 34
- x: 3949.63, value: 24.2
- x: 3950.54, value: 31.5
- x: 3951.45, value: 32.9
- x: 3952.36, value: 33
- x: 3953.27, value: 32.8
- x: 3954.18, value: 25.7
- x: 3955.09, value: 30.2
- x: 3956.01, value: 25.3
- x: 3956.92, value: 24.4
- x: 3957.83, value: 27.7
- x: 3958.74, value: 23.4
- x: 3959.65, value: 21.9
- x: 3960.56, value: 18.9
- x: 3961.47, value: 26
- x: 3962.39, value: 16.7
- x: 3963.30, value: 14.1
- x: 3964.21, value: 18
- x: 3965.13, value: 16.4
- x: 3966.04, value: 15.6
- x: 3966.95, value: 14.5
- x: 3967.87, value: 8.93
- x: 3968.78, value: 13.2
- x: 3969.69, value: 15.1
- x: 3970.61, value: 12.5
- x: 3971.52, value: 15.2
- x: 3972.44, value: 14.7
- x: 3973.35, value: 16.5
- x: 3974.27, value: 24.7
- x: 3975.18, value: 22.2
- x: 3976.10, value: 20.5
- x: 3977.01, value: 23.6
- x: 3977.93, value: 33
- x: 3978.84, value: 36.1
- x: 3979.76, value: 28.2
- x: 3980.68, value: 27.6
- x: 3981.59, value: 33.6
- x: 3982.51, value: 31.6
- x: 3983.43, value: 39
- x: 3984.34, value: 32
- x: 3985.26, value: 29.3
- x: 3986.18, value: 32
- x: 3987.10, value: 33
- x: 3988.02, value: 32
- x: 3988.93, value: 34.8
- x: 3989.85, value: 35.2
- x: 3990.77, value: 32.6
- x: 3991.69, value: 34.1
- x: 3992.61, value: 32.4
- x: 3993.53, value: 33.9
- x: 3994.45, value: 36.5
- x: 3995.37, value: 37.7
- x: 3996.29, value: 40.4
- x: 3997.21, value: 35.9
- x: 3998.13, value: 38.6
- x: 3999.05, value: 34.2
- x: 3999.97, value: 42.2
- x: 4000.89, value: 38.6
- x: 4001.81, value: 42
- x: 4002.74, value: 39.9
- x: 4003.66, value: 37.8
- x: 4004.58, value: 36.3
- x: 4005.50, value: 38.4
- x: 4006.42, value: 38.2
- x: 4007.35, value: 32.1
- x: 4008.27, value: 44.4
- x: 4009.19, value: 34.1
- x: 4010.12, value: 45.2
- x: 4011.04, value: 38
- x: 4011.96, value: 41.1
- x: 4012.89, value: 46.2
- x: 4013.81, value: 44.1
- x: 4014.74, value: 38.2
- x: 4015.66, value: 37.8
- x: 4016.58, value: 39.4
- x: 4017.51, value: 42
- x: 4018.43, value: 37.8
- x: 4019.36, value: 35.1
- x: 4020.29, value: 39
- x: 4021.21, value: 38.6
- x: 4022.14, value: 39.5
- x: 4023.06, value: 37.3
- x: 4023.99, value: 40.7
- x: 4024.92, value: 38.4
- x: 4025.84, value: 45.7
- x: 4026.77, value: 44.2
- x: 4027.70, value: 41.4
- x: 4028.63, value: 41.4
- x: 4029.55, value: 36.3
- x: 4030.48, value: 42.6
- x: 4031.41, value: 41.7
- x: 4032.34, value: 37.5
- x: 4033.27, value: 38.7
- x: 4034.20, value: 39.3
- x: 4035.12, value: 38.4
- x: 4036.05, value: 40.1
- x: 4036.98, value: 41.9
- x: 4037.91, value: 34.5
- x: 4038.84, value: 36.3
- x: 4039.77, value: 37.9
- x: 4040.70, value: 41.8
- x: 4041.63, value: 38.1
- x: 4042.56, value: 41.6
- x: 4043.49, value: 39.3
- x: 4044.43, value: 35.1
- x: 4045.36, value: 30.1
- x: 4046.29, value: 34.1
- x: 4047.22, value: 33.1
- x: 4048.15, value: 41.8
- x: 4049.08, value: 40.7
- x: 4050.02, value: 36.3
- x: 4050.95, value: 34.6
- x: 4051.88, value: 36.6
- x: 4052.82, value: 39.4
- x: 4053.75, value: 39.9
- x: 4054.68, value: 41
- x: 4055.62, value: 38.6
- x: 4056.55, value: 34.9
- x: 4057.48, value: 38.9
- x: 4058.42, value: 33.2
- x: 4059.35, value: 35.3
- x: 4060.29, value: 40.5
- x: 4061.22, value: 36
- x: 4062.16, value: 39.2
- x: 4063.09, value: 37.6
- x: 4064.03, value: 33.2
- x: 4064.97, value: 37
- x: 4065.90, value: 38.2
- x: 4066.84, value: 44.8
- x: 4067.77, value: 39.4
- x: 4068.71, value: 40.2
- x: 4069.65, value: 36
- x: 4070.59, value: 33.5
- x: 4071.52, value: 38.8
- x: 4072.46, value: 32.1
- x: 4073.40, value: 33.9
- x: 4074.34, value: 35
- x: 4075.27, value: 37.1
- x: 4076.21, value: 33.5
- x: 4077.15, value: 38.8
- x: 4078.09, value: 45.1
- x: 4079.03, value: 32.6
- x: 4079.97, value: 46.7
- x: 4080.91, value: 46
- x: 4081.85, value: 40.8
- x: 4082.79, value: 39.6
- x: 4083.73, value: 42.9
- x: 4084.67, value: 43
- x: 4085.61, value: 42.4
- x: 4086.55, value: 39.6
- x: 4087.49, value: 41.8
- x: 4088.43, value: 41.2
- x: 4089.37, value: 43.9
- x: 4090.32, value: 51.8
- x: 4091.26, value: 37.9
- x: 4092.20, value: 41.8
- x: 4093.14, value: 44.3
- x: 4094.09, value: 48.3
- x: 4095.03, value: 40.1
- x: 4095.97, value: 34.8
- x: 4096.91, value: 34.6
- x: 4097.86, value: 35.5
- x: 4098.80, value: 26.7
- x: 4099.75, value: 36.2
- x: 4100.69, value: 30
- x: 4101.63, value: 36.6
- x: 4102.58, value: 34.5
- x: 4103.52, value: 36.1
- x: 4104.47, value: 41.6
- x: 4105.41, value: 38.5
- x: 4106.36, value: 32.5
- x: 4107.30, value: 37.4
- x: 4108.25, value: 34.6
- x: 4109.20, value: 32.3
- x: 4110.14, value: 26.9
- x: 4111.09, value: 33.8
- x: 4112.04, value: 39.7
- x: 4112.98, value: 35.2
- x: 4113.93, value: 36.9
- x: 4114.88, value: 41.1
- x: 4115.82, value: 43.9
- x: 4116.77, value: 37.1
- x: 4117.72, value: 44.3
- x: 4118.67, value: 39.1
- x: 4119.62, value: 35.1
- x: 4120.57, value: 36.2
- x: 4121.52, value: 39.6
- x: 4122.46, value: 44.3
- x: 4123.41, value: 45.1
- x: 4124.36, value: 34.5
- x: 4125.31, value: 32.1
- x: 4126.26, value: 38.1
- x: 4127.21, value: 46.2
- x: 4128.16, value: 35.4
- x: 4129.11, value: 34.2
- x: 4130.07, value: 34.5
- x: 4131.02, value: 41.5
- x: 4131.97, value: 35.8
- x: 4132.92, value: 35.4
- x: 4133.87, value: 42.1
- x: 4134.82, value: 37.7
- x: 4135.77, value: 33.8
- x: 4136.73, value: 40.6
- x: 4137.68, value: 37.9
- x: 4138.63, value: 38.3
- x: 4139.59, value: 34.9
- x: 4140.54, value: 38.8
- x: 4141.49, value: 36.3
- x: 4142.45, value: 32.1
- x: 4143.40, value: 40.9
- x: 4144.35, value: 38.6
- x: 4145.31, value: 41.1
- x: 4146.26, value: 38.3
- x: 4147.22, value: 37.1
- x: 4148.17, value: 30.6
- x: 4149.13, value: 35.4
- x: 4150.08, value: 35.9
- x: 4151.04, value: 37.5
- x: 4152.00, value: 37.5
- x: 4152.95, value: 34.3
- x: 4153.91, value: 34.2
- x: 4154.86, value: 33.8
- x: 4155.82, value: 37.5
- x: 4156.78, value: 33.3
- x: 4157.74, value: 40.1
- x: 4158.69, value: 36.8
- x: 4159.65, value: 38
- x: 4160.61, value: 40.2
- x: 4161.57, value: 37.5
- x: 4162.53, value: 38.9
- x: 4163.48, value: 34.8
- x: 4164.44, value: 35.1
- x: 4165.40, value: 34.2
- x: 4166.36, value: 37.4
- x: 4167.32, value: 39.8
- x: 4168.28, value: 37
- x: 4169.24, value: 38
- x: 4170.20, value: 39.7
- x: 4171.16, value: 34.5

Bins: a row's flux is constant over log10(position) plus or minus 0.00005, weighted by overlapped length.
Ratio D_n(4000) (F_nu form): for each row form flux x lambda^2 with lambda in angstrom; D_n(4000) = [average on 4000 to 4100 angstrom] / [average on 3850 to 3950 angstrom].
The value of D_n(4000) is 1.87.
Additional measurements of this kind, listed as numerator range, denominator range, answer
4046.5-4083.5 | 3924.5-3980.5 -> 1.96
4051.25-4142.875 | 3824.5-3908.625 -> 2.03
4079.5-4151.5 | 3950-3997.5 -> 1.55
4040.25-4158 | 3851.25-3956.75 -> 1.82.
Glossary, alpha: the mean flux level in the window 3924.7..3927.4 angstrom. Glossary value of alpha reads 18.7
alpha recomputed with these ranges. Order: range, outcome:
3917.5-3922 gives 28.2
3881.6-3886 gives 16.9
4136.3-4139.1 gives 39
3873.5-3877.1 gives 18.4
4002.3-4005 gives 38.1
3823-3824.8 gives 16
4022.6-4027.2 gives 41.2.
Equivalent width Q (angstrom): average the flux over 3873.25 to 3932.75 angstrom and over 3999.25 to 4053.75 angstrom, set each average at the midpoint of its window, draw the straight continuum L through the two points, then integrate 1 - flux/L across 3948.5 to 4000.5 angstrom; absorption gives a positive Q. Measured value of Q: 8.9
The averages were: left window 23.8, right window 39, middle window 27.2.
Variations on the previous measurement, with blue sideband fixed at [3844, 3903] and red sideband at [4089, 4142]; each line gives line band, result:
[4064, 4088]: -2.6 angstrom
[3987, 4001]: -2.8 angstrom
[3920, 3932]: 2.8 angstrom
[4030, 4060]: -4.3 angstrom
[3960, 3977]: 6.7 angstrom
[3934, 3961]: 3.7 angstrom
